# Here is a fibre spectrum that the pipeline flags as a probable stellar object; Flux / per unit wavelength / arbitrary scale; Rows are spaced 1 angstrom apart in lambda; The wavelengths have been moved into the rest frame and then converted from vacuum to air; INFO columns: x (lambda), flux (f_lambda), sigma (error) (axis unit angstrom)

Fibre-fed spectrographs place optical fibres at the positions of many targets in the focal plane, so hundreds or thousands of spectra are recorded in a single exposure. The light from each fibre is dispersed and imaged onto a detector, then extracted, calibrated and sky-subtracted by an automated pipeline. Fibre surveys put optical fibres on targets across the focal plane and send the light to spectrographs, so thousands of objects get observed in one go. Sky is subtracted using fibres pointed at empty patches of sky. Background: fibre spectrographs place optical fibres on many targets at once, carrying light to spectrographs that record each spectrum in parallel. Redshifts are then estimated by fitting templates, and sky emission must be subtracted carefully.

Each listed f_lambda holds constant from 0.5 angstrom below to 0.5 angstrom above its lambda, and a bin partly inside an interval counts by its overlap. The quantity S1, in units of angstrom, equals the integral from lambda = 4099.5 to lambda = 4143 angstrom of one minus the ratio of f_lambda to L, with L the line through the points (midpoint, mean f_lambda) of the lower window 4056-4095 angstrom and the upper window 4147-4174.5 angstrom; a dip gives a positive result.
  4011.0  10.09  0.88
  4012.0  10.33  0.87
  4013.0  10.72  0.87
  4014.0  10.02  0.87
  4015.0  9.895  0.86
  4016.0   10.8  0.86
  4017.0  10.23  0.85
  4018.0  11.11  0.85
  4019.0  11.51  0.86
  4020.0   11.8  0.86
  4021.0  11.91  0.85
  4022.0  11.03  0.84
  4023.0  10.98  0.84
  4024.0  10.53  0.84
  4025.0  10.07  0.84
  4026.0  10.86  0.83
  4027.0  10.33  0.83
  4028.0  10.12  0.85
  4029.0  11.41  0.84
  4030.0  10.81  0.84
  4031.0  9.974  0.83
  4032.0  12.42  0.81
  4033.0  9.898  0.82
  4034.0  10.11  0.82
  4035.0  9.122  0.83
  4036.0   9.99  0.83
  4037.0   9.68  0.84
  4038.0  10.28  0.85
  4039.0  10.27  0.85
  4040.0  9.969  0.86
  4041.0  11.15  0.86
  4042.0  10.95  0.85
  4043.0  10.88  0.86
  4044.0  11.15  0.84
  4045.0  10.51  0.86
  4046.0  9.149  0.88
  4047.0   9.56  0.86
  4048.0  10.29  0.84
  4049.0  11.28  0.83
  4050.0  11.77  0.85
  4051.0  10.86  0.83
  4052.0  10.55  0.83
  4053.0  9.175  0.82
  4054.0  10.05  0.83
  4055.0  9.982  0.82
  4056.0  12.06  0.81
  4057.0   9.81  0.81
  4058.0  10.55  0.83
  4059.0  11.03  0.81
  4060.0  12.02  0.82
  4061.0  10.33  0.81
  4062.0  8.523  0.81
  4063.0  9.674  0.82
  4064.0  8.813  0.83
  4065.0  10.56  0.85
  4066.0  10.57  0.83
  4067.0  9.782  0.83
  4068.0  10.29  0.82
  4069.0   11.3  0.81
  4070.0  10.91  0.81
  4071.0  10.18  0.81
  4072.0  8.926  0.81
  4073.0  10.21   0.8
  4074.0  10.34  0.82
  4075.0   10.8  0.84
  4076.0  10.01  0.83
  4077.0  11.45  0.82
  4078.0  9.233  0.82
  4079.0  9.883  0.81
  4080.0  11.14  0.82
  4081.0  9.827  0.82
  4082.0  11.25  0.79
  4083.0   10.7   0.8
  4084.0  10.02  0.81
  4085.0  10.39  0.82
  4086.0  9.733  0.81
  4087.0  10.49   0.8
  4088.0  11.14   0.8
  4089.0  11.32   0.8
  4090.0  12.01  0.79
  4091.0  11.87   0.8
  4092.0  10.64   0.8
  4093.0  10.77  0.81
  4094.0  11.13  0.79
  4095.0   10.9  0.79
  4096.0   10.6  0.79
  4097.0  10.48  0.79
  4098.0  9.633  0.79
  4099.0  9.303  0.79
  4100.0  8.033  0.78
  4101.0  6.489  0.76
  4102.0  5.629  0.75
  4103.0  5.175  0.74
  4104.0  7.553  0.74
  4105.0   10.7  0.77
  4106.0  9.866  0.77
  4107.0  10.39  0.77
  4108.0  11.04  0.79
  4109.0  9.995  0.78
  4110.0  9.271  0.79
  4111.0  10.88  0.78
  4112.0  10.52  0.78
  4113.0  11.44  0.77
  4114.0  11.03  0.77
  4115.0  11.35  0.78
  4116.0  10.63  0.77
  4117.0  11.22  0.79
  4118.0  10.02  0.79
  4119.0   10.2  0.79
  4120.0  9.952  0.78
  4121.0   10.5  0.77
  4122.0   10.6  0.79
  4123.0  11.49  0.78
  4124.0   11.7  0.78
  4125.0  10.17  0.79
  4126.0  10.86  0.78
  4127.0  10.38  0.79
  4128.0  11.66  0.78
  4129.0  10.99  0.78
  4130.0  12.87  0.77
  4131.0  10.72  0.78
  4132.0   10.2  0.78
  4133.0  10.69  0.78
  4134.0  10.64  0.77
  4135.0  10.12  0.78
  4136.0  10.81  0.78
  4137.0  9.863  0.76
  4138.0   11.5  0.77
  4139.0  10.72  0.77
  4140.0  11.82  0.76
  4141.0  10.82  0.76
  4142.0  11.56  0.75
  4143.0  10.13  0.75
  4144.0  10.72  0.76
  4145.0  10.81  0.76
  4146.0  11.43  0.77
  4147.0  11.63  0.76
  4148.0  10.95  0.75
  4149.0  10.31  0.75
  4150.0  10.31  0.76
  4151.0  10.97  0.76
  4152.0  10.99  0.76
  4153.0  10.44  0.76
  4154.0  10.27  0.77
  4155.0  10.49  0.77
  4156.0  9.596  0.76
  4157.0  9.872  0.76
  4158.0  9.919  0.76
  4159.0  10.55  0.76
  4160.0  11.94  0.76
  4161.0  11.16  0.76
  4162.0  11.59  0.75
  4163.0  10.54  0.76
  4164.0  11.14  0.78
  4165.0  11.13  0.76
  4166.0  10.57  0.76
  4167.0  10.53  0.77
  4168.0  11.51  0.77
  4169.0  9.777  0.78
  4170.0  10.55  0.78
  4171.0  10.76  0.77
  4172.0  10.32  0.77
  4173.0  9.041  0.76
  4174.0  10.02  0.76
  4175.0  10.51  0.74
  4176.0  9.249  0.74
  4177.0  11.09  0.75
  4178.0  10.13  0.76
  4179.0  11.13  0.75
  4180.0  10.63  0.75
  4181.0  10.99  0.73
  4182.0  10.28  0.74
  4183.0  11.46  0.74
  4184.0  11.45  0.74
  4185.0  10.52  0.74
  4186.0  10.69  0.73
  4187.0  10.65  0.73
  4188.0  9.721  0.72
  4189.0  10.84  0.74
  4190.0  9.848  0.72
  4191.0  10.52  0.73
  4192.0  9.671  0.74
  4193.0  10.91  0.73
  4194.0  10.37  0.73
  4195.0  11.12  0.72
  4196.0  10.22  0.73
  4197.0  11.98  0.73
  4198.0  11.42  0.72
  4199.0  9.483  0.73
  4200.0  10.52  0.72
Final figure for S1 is 1.1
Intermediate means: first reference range 10.5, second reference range 10.6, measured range 10.3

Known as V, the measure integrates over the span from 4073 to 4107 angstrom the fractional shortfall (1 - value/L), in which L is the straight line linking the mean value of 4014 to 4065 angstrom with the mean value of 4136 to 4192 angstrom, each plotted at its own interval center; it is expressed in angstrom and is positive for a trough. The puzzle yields 1.9 angstrom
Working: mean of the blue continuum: 10.5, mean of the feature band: 9.96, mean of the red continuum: 10.6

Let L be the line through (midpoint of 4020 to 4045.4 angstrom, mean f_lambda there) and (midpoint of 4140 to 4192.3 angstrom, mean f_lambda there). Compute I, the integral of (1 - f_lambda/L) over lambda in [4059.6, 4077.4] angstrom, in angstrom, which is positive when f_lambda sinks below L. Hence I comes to 0.61 angstrom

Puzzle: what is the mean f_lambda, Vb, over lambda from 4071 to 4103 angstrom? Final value 10.1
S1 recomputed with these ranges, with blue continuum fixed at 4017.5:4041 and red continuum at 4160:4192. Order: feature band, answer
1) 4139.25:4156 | -0.3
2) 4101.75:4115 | 1.2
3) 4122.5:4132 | -0.5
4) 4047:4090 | 0.8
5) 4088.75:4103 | 1.2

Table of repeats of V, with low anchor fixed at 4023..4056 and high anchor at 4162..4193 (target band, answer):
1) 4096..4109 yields 2.1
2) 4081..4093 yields -0.4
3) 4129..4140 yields -0.4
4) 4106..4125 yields -0.3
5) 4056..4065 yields 0.2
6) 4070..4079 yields 0.3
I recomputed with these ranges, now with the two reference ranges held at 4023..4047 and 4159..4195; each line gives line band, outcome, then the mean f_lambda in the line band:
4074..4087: 0.1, 10.4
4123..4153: -1.0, 10.9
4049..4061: -0.3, 10.7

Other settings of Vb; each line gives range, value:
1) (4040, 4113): 10.2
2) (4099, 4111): 8.69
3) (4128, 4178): 10.7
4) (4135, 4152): 10.9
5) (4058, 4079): 10.2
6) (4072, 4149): 10.4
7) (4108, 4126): 10.7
